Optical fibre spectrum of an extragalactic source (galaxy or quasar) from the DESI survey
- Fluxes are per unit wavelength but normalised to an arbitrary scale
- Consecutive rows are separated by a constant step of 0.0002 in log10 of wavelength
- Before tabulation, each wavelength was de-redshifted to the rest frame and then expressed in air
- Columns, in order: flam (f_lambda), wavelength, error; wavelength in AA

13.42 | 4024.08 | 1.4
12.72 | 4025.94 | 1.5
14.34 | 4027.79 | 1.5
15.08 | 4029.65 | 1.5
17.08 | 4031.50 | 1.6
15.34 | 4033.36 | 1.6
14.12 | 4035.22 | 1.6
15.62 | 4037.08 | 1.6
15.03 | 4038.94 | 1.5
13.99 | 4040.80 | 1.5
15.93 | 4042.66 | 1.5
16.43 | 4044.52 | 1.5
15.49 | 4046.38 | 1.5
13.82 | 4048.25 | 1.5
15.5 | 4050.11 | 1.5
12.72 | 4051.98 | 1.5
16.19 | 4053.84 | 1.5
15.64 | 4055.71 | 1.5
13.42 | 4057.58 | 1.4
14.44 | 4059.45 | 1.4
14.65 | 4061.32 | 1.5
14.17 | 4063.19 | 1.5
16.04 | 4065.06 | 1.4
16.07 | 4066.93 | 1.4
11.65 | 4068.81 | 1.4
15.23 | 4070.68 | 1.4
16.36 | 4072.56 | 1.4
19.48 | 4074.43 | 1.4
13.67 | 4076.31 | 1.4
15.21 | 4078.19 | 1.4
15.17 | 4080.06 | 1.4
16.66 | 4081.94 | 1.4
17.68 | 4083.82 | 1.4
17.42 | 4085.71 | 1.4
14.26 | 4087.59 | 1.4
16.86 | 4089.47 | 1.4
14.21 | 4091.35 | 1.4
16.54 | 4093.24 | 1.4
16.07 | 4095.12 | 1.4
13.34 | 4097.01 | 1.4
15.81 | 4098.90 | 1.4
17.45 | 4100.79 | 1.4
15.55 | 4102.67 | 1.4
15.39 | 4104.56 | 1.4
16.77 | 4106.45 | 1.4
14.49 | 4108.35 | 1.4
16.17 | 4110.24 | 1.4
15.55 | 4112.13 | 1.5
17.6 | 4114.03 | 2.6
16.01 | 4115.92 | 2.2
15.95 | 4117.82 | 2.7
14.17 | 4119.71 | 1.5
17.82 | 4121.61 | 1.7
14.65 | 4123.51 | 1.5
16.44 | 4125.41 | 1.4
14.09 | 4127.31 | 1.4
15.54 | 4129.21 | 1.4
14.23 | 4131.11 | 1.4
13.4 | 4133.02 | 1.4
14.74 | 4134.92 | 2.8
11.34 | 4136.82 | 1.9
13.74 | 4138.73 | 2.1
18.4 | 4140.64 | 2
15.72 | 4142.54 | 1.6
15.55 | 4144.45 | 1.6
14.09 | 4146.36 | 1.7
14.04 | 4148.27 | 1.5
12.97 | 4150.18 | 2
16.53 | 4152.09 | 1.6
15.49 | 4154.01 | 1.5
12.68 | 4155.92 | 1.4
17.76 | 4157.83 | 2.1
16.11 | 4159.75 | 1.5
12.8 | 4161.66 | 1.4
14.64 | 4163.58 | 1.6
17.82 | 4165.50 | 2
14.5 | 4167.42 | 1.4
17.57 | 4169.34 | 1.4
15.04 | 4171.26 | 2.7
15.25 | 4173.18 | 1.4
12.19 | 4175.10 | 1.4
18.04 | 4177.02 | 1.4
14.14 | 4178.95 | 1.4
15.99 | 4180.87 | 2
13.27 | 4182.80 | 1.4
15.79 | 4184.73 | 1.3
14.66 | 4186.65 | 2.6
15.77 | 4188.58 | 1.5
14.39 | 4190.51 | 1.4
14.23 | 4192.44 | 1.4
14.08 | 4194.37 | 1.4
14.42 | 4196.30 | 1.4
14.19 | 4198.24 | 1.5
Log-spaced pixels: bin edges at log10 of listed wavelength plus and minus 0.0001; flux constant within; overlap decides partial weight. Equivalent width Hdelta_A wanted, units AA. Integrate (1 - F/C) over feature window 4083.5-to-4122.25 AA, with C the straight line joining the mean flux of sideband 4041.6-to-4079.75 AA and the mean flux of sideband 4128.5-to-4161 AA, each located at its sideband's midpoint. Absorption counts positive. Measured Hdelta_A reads -2.5 AA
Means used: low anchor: 15.1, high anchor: 14.8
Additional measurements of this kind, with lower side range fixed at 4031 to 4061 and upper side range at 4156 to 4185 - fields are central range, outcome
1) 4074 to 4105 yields -1.6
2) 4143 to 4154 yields 0.4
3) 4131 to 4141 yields 0.8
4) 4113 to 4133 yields -0.5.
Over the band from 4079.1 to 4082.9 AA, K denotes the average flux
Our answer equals 16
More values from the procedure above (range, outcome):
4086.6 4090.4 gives 15.6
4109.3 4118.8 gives 16.3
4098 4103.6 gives 16.3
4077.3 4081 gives 15.2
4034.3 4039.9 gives 14.9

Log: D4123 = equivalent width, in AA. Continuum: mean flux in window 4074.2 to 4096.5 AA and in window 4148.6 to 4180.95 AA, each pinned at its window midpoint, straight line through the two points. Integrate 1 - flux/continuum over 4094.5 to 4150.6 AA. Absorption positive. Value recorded 1.3 AA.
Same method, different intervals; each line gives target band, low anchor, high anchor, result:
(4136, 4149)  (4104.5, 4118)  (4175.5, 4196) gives 0.7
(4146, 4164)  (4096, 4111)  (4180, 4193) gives 0.5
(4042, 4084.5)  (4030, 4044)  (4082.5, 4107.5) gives 0.9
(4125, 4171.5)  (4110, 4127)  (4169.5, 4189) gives 1.6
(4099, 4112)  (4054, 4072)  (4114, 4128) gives -0.4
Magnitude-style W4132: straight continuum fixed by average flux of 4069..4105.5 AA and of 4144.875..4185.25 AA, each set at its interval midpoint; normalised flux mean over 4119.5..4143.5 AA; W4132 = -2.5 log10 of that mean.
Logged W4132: 0.03 mag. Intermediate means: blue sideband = 15.8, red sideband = 15.1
